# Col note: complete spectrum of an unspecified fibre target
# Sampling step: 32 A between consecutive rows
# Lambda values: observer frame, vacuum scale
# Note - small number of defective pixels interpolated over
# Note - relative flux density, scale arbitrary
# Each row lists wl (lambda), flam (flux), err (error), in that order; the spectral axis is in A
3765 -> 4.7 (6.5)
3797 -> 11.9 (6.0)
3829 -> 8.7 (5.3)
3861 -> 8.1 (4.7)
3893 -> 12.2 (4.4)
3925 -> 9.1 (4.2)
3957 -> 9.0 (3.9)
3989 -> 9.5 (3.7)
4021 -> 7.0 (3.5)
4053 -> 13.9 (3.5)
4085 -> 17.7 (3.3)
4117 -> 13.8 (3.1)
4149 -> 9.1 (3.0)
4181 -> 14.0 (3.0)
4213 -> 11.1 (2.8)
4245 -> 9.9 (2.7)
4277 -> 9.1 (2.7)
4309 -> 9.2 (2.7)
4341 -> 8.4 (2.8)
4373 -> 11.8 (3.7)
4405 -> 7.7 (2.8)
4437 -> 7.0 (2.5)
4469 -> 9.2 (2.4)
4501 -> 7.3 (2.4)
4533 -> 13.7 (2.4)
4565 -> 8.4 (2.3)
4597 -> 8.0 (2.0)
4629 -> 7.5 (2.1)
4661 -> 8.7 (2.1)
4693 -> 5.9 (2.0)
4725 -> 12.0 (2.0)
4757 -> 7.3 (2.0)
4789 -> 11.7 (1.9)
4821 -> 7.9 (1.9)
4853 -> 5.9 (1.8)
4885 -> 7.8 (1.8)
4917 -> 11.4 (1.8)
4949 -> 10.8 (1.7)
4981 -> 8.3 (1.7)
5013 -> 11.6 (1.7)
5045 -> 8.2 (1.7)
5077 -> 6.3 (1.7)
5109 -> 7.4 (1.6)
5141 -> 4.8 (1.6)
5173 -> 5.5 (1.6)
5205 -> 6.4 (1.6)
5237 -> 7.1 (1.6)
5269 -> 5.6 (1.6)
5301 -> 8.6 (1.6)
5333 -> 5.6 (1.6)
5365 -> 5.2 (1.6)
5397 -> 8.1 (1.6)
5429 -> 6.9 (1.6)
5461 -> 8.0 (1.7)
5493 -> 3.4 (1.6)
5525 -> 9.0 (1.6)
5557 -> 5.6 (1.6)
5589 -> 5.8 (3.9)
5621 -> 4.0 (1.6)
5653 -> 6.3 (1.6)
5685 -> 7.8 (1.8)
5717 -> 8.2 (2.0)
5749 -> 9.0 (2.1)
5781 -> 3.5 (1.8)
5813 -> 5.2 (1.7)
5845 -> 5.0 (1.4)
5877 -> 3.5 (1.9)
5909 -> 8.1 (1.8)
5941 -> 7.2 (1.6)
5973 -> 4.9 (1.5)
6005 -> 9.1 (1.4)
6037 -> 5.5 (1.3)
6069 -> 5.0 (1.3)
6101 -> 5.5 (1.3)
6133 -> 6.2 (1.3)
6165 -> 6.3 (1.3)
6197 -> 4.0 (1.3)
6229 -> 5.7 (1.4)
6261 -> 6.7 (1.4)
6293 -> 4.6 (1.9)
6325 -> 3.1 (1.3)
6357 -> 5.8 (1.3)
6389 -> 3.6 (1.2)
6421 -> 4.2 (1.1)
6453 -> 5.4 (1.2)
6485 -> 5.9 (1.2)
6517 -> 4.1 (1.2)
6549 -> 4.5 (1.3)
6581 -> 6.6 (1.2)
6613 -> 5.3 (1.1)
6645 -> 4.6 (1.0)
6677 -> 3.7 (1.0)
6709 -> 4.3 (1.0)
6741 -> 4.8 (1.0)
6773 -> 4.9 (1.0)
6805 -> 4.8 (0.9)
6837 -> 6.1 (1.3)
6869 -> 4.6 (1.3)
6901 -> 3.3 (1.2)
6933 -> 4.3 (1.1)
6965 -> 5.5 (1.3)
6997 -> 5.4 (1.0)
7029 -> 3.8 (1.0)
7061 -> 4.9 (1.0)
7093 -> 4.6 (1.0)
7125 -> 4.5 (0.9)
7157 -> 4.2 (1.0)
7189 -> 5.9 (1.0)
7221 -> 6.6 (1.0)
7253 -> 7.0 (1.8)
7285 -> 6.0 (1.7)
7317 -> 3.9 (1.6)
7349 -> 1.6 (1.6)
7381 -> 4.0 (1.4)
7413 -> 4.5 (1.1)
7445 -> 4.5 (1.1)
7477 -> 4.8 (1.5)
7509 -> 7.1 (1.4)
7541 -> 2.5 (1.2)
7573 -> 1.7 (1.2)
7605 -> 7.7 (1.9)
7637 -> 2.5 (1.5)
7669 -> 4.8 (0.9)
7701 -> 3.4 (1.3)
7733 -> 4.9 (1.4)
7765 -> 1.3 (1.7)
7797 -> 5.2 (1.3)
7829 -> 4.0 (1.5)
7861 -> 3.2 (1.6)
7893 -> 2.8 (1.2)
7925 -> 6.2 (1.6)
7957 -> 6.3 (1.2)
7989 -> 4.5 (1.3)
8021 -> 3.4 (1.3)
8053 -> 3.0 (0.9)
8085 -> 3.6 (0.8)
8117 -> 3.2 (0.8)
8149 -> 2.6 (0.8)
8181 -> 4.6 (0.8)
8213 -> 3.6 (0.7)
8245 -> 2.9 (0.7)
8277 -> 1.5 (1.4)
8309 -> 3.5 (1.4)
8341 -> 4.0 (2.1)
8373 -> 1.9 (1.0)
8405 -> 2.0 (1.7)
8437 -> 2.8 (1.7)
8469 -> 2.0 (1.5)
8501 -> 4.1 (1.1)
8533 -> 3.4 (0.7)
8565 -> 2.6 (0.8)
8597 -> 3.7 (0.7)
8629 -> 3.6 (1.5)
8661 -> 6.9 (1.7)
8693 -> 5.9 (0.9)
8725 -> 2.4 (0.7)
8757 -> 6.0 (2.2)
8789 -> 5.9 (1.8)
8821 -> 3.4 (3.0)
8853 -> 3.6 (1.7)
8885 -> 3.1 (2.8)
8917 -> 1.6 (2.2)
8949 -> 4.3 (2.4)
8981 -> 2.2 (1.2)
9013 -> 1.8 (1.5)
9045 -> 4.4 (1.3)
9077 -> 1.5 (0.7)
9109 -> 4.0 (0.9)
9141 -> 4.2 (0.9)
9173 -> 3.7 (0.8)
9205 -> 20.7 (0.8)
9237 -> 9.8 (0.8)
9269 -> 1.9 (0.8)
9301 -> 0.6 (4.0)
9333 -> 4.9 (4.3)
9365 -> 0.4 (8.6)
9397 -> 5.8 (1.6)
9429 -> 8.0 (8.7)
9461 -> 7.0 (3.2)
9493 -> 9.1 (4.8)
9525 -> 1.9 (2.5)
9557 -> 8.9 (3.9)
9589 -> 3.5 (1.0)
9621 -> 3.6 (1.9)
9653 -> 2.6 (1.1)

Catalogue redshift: 1.47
